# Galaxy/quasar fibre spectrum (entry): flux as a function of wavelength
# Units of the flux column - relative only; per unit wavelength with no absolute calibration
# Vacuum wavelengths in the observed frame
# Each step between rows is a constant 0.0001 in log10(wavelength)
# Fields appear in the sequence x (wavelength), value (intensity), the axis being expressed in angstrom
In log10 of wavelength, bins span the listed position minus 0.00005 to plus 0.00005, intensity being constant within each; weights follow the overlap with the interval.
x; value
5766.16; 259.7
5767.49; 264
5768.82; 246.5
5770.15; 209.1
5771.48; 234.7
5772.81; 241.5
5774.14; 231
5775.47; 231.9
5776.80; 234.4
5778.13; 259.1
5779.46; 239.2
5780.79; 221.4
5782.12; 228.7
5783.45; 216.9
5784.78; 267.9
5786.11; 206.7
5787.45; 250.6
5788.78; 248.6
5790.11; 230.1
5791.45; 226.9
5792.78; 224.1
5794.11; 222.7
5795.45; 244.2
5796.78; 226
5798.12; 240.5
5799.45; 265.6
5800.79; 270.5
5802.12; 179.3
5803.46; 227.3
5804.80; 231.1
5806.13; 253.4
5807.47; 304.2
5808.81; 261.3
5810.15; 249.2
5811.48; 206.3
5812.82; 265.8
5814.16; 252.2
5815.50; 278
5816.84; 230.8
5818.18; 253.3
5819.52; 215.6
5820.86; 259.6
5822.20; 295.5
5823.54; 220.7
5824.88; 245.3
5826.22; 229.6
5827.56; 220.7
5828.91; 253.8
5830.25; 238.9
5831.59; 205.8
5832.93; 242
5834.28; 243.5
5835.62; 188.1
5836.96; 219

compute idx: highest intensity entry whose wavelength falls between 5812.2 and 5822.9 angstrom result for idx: 295.5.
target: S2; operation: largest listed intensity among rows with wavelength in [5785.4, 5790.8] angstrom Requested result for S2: 250.6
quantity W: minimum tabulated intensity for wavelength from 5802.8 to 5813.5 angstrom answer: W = 206.3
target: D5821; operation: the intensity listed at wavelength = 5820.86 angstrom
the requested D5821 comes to 259.6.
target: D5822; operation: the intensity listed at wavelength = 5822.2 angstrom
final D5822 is 295.5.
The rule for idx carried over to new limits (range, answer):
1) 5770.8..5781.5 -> 259.1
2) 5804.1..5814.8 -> 304.2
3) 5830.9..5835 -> 243.5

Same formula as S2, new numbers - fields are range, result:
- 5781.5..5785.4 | 267.9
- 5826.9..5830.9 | 253.8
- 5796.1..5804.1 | 270.5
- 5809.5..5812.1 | 249.2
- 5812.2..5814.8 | 265.8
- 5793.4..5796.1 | 244.2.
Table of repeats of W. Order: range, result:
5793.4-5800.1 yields 222.7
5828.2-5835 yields 205.8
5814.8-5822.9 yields 215.6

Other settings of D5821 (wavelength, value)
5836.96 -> 219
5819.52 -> 215.6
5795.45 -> 244.2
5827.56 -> 220.7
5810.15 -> 249.2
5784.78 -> 267.9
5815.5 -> 278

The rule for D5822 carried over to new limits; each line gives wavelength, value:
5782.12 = 228.7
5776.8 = 234.4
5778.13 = 259.1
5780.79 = 221.4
